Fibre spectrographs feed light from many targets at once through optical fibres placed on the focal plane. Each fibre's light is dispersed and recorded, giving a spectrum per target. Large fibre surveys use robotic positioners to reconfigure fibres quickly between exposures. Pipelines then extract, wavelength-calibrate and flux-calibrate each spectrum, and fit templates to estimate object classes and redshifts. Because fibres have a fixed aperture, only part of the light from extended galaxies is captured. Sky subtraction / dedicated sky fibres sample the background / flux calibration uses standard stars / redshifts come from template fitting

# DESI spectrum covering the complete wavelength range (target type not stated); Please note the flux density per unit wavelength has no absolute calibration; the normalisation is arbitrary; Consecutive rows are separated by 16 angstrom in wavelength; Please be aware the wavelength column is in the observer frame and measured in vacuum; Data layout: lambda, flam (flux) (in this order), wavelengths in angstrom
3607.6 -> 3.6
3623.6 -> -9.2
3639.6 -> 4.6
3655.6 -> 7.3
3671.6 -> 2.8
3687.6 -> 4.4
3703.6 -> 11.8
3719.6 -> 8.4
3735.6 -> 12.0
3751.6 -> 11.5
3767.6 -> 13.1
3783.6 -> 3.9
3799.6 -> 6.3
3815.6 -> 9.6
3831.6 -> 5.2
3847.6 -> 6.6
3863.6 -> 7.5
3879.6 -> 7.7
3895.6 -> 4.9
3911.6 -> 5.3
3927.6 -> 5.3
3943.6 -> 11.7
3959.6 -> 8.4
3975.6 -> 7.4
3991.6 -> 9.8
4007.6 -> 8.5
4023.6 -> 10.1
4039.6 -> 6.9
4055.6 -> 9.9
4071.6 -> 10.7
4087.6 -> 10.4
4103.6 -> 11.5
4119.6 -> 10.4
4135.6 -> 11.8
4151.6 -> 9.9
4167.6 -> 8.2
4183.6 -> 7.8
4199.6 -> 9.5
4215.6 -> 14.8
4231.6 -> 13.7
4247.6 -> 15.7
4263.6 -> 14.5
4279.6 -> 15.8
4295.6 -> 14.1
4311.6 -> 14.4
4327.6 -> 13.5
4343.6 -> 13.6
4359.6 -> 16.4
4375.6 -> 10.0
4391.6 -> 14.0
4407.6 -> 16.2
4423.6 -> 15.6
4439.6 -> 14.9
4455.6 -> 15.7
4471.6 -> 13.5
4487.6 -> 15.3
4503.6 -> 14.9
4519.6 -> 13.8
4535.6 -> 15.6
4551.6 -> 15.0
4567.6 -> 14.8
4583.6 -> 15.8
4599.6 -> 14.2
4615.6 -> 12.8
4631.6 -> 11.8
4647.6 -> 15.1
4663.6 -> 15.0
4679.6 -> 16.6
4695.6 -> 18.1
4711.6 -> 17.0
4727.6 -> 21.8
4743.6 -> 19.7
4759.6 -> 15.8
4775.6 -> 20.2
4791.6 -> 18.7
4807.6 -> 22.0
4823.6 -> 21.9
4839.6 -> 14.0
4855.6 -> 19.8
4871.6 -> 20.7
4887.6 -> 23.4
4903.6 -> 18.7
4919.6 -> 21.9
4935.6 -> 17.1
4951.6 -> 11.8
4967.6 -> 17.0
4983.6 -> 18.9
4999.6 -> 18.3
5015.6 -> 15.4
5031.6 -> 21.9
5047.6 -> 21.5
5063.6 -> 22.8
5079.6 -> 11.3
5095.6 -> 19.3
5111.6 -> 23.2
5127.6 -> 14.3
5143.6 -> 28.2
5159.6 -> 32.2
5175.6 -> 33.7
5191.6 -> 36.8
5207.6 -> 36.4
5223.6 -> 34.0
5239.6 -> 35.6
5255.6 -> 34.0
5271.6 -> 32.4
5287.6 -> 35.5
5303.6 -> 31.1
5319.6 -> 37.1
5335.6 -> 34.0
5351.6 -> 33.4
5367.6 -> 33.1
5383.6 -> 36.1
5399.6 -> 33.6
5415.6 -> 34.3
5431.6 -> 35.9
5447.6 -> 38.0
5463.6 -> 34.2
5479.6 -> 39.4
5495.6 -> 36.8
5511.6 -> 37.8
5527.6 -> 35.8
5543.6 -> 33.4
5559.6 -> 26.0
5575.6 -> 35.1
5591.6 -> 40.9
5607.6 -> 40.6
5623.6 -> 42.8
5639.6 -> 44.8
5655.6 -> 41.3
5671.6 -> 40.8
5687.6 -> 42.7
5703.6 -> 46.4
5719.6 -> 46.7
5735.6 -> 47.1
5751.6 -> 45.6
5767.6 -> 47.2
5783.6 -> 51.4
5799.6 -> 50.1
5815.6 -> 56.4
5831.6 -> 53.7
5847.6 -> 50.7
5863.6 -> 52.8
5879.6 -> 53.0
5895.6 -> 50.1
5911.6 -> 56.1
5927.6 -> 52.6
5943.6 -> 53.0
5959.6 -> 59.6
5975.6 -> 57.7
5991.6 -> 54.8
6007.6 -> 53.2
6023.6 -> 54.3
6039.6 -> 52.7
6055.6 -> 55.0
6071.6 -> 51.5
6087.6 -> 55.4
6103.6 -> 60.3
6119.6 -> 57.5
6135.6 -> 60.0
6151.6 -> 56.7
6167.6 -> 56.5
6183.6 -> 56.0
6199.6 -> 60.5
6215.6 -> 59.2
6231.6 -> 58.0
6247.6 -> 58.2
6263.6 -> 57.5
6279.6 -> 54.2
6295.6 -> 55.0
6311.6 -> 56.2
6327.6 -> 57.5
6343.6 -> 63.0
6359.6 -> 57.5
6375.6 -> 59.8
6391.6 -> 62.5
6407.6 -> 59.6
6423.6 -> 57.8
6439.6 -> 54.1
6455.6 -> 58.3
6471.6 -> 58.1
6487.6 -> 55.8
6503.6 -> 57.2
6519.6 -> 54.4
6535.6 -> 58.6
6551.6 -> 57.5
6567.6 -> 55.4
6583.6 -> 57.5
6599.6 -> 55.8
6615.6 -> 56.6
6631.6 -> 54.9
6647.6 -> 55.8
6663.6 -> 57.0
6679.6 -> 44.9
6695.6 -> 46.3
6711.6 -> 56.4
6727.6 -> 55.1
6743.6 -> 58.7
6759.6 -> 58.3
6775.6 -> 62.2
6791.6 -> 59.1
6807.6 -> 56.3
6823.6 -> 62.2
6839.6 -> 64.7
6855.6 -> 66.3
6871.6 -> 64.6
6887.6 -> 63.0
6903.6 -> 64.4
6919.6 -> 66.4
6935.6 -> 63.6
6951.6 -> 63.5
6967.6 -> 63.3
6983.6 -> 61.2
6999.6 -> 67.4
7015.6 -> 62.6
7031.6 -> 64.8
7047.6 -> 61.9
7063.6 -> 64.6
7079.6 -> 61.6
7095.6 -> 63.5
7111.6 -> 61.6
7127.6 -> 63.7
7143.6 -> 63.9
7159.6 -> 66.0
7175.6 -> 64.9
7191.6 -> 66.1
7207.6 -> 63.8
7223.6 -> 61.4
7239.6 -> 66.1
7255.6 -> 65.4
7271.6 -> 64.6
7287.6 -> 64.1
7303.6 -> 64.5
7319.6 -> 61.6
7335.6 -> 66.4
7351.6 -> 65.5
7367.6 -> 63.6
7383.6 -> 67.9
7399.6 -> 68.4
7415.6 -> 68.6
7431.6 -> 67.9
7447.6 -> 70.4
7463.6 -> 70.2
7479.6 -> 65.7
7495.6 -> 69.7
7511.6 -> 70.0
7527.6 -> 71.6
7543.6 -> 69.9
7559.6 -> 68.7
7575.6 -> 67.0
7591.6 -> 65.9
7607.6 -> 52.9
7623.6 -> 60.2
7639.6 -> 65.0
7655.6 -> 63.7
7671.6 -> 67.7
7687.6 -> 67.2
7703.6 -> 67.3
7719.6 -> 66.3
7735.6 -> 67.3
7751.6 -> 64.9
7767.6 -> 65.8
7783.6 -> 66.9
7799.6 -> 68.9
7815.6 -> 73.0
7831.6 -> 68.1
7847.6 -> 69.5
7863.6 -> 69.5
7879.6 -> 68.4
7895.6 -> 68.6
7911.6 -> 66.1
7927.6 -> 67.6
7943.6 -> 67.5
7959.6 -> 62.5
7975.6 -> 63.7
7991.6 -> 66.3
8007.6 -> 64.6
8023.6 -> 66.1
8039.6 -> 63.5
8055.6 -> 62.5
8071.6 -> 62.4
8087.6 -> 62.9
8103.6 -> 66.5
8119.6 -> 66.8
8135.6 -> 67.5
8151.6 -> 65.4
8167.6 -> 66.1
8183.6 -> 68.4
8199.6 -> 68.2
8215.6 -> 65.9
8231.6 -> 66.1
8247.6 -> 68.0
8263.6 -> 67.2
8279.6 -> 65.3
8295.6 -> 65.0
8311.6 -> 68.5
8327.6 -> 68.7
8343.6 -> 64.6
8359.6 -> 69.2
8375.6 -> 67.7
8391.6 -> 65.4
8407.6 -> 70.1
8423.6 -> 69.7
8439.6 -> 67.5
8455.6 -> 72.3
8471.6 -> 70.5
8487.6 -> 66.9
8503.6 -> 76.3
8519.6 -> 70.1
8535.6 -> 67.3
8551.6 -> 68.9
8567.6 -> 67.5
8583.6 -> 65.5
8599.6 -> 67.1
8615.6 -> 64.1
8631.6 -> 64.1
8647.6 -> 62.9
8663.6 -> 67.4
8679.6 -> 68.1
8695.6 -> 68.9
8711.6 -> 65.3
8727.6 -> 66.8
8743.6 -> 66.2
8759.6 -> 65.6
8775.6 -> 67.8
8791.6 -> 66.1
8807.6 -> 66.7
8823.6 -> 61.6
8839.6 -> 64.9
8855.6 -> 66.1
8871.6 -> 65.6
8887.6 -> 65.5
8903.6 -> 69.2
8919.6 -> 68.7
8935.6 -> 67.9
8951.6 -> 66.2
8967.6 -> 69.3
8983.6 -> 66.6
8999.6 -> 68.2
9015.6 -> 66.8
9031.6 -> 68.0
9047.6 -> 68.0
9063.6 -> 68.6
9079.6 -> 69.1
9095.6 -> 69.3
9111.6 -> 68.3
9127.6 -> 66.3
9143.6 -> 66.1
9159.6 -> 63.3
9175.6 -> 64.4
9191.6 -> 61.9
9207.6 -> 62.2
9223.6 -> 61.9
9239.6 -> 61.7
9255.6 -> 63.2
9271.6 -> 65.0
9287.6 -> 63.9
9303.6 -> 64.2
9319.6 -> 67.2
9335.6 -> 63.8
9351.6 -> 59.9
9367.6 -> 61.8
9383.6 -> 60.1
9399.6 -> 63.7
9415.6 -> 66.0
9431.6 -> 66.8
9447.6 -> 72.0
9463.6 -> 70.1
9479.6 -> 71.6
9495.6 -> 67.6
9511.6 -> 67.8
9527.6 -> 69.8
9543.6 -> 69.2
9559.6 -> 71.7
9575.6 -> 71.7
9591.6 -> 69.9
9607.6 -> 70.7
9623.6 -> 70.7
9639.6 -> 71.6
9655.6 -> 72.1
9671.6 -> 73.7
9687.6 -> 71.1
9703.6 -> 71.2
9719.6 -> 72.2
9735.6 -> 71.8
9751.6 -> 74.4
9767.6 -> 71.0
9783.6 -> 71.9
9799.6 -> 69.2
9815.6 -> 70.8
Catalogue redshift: 0.292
